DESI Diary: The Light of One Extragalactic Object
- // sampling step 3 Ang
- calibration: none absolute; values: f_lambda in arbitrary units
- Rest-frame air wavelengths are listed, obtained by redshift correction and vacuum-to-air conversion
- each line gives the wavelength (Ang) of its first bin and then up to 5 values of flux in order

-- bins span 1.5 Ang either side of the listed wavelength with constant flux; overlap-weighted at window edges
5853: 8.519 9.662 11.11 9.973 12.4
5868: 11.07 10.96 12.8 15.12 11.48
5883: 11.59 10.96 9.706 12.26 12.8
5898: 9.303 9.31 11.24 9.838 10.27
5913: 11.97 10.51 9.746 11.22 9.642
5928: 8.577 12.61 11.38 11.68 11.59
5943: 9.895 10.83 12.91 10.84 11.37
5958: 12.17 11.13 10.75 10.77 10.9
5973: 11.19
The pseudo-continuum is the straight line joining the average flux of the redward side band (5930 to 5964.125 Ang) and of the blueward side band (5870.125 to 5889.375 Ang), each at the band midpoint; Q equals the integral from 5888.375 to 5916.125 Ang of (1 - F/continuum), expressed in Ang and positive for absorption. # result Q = 2.4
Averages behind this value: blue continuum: 12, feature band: 10.8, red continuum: 11.4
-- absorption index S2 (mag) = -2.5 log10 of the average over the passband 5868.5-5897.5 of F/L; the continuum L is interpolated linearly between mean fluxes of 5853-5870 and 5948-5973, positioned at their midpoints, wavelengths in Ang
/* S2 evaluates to -0.10 mag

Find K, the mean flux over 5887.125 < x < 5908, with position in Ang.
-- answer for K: 10.7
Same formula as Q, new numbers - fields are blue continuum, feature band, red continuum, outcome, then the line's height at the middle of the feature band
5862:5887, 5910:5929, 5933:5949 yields 1.9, 11.5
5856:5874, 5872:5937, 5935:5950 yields 0.9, 11.2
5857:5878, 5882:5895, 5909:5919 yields 0.0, 11.3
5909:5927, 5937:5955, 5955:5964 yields -0.2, 11.1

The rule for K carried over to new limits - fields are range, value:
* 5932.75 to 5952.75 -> 11.3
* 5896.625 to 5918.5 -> 10.3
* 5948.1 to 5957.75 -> 11.7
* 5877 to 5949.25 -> 10.9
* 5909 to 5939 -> 10.8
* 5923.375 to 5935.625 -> 10.6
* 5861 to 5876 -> 11.6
